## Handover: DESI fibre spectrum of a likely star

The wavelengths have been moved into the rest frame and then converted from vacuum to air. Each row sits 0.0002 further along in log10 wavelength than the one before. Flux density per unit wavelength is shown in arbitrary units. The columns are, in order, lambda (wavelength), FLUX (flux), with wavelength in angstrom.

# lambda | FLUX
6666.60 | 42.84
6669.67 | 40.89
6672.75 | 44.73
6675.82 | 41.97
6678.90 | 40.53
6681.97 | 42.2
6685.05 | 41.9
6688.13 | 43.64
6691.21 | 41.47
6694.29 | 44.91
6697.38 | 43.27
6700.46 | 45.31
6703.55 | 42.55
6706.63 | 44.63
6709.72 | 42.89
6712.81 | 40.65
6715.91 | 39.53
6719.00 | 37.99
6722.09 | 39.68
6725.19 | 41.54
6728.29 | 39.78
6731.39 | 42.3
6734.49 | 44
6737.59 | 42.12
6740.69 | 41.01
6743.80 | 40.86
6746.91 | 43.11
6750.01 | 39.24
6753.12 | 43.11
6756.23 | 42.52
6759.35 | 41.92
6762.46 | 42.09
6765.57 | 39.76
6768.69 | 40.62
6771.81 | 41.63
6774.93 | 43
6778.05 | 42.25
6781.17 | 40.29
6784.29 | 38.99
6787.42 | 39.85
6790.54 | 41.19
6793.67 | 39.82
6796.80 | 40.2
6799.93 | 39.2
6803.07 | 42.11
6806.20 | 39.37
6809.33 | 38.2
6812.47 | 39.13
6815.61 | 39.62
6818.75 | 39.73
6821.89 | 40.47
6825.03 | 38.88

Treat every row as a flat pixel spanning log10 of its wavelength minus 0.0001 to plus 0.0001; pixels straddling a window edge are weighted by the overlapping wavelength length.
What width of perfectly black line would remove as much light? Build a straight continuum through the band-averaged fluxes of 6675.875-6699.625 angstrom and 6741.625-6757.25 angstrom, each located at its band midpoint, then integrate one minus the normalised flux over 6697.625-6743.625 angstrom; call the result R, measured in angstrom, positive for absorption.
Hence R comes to 0.4 angstrom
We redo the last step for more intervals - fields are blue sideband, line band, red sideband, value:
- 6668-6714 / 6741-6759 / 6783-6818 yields -0.24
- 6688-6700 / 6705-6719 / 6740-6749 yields 0.43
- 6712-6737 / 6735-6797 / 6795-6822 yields -1.54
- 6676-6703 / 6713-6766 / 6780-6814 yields 0.27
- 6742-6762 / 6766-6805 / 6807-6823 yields -0.20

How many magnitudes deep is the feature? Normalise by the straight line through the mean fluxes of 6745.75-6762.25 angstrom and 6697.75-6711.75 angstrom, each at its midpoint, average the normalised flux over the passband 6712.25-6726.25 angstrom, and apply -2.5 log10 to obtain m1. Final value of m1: 0.09 mag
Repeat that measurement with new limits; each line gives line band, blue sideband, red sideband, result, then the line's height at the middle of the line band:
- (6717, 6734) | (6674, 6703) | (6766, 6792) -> 0.04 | 42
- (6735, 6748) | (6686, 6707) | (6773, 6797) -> 0.01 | 42.1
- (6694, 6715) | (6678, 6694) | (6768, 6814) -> -0.03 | 41.9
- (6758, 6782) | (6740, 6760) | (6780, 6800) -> -0.02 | 40.8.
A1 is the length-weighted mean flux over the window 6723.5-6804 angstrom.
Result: 41.2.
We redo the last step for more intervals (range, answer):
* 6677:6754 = 41.9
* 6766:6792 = 40.9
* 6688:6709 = 43.7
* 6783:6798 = 40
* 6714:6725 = 39.4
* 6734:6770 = 41.6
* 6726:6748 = 41.8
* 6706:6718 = 41.5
